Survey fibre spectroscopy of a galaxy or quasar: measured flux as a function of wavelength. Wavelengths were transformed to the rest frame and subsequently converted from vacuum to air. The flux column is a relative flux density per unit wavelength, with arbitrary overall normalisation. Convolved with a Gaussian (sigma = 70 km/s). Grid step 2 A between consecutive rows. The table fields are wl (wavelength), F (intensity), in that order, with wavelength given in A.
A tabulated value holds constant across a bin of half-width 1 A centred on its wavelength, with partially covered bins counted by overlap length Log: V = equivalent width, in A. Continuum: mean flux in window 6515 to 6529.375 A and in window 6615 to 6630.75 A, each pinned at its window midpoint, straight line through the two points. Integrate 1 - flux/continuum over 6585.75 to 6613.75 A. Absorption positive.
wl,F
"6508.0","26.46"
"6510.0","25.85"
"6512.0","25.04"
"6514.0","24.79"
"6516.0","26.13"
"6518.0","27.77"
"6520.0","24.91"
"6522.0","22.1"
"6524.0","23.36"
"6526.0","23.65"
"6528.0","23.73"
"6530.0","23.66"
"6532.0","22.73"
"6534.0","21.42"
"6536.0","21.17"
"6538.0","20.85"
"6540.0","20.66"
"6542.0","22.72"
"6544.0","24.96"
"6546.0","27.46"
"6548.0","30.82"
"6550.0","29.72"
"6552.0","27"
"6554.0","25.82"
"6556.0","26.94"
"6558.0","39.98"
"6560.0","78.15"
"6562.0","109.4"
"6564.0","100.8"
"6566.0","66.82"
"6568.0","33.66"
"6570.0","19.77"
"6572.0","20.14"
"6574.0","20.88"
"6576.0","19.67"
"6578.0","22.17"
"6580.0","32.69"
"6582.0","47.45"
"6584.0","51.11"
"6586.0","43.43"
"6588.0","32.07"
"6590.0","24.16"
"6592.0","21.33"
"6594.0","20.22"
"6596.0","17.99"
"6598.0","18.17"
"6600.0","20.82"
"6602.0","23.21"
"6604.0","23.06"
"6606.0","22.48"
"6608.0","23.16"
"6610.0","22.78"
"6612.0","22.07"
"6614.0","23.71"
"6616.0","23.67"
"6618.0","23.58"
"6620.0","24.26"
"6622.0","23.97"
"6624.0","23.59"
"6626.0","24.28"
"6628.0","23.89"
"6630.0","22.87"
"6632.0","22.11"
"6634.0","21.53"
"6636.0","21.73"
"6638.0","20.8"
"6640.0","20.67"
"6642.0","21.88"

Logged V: 0.6 A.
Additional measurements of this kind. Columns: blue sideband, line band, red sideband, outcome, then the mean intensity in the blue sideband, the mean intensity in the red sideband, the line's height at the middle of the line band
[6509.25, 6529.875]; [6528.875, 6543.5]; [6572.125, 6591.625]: 2.5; 24.7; 31.7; 26.5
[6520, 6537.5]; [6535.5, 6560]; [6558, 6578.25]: 5.1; 22.8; 49.7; 35.8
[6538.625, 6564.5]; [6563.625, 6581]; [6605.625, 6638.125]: 0.9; 42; 23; 36.4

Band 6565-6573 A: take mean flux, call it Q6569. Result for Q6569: 35.1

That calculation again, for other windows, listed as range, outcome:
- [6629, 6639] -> 21.8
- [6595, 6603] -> 20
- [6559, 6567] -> 88.8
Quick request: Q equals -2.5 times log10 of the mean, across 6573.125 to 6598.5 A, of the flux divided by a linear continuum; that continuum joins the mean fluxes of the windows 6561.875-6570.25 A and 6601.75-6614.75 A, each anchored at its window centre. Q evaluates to 0.49 mag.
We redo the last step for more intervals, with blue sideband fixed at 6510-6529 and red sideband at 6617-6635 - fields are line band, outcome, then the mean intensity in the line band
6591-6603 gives 0.17 mag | 20.3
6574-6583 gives -0.22 mag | 29.4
